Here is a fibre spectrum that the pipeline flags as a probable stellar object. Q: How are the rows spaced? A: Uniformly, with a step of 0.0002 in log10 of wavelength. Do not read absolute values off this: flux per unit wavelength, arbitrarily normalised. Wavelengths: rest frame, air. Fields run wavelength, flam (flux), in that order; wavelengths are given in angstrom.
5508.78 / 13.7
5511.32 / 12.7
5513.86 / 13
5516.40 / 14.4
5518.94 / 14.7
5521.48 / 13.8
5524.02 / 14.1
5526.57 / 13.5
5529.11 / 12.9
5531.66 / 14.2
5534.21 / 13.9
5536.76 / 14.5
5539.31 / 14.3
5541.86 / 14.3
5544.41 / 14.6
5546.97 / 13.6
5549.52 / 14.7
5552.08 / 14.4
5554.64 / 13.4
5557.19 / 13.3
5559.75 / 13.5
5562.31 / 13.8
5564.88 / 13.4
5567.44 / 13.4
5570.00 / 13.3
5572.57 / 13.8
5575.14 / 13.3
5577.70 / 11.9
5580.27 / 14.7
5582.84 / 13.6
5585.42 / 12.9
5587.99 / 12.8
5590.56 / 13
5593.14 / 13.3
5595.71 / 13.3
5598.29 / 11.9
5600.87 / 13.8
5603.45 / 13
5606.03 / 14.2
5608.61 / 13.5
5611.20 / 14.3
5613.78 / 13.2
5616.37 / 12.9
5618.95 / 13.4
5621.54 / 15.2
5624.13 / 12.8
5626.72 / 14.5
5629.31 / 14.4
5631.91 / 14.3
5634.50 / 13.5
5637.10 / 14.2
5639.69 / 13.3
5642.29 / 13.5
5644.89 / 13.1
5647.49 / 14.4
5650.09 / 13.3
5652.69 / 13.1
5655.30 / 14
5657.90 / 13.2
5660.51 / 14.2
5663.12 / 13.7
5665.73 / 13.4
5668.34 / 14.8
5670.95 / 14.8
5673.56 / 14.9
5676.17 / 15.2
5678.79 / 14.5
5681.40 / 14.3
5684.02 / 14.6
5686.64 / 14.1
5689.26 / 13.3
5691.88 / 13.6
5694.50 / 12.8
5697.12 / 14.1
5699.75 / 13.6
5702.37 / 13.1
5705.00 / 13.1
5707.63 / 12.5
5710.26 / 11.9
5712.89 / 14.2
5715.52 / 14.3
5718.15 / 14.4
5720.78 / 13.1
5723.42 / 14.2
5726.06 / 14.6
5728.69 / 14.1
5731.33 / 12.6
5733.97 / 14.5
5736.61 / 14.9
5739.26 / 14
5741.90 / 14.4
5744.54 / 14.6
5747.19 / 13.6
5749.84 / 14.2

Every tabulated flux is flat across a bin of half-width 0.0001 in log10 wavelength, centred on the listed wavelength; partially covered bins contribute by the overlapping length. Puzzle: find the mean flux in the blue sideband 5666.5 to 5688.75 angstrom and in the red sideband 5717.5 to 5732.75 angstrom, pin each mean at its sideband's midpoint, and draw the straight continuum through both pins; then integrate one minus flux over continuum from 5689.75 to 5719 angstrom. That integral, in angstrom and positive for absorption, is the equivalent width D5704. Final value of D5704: 1.5 angstrom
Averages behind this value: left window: 14.6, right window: 13.8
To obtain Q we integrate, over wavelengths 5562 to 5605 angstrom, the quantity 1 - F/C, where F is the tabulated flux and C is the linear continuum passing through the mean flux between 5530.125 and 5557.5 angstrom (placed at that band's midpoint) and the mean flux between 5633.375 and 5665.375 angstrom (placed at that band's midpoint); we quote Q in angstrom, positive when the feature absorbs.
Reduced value 2.1 angstrom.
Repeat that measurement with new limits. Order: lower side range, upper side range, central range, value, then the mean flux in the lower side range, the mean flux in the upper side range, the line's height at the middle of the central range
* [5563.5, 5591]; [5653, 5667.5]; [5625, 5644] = -0.5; 13.3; 13.7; 13.6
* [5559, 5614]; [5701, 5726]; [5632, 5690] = -2.4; 13.4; 13.5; 13.4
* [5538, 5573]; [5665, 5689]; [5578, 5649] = 2.9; 13.8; 14.5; 14.2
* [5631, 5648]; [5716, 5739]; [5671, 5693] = -0.7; 13.7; 14.1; 13.9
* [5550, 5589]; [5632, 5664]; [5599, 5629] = -0.3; 13.5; 13.6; 13.6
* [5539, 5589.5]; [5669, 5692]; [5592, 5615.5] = 0.9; 13.6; 14.4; 13.9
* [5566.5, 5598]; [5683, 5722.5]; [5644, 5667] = -0.4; 13.2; 13.5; 13.4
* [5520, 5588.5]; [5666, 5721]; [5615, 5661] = 0.3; 13.7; 13.9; 13.8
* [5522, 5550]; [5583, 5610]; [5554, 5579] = 0.5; 14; 13.2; 13.6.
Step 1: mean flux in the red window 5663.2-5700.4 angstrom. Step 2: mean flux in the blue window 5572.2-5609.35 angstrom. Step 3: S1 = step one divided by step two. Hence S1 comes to 1.1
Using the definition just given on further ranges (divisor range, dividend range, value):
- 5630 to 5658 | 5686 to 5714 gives 0.97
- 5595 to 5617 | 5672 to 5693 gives 1.07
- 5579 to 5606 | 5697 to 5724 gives 1.01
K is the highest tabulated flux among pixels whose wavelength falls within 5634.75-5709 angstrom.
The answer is 15.2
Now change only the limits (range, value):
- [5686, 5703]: 14.1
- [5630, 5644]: 14.3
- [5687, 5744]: 14.9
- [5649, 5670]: 14.8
